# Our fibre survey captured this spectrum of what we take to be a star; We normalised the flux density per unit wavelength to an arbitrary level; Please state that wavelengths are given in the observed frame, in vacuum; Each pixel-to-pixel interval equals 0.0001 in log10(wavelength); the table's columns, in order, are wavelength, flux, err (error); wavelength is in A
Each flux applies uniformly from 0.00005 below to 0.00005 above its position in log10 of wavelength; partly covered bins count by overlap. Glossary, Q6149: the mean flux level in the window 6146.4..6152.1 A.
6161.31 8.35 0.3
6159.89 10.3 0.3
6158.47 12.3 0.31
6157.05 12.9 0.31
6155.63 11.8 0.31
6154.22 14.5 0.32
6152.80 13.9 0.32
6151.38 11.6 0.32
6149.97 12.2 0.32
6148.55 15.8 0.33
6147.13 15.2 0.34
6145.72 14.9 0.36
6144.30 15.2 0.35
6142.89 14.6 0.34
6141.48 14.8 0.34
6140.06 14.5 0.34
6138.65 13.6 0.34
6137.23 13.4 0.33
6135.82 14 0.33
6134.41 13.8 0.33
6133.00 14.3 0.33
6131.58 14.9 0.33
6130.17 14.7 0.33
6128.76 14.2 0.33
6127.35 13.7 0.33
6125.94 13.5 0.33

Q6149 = 13.7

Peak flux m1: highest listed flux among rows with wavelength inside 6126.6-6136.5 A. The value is 14.9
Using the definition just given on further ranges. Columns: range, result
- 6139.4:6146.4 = 15.2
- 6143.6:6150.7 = 15.8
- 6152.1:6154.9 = 14.5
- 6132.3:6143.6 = 14.8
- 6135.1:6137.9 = 14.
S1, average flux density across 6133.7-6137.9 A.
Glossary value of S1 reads 13.8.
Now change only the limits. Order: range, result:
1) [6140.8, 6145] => 14.9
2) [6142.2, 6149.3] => 15.1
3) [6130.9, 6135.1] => 14.3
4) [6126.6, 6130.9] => 14.2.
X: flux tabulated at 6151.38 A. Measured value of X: 11.6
